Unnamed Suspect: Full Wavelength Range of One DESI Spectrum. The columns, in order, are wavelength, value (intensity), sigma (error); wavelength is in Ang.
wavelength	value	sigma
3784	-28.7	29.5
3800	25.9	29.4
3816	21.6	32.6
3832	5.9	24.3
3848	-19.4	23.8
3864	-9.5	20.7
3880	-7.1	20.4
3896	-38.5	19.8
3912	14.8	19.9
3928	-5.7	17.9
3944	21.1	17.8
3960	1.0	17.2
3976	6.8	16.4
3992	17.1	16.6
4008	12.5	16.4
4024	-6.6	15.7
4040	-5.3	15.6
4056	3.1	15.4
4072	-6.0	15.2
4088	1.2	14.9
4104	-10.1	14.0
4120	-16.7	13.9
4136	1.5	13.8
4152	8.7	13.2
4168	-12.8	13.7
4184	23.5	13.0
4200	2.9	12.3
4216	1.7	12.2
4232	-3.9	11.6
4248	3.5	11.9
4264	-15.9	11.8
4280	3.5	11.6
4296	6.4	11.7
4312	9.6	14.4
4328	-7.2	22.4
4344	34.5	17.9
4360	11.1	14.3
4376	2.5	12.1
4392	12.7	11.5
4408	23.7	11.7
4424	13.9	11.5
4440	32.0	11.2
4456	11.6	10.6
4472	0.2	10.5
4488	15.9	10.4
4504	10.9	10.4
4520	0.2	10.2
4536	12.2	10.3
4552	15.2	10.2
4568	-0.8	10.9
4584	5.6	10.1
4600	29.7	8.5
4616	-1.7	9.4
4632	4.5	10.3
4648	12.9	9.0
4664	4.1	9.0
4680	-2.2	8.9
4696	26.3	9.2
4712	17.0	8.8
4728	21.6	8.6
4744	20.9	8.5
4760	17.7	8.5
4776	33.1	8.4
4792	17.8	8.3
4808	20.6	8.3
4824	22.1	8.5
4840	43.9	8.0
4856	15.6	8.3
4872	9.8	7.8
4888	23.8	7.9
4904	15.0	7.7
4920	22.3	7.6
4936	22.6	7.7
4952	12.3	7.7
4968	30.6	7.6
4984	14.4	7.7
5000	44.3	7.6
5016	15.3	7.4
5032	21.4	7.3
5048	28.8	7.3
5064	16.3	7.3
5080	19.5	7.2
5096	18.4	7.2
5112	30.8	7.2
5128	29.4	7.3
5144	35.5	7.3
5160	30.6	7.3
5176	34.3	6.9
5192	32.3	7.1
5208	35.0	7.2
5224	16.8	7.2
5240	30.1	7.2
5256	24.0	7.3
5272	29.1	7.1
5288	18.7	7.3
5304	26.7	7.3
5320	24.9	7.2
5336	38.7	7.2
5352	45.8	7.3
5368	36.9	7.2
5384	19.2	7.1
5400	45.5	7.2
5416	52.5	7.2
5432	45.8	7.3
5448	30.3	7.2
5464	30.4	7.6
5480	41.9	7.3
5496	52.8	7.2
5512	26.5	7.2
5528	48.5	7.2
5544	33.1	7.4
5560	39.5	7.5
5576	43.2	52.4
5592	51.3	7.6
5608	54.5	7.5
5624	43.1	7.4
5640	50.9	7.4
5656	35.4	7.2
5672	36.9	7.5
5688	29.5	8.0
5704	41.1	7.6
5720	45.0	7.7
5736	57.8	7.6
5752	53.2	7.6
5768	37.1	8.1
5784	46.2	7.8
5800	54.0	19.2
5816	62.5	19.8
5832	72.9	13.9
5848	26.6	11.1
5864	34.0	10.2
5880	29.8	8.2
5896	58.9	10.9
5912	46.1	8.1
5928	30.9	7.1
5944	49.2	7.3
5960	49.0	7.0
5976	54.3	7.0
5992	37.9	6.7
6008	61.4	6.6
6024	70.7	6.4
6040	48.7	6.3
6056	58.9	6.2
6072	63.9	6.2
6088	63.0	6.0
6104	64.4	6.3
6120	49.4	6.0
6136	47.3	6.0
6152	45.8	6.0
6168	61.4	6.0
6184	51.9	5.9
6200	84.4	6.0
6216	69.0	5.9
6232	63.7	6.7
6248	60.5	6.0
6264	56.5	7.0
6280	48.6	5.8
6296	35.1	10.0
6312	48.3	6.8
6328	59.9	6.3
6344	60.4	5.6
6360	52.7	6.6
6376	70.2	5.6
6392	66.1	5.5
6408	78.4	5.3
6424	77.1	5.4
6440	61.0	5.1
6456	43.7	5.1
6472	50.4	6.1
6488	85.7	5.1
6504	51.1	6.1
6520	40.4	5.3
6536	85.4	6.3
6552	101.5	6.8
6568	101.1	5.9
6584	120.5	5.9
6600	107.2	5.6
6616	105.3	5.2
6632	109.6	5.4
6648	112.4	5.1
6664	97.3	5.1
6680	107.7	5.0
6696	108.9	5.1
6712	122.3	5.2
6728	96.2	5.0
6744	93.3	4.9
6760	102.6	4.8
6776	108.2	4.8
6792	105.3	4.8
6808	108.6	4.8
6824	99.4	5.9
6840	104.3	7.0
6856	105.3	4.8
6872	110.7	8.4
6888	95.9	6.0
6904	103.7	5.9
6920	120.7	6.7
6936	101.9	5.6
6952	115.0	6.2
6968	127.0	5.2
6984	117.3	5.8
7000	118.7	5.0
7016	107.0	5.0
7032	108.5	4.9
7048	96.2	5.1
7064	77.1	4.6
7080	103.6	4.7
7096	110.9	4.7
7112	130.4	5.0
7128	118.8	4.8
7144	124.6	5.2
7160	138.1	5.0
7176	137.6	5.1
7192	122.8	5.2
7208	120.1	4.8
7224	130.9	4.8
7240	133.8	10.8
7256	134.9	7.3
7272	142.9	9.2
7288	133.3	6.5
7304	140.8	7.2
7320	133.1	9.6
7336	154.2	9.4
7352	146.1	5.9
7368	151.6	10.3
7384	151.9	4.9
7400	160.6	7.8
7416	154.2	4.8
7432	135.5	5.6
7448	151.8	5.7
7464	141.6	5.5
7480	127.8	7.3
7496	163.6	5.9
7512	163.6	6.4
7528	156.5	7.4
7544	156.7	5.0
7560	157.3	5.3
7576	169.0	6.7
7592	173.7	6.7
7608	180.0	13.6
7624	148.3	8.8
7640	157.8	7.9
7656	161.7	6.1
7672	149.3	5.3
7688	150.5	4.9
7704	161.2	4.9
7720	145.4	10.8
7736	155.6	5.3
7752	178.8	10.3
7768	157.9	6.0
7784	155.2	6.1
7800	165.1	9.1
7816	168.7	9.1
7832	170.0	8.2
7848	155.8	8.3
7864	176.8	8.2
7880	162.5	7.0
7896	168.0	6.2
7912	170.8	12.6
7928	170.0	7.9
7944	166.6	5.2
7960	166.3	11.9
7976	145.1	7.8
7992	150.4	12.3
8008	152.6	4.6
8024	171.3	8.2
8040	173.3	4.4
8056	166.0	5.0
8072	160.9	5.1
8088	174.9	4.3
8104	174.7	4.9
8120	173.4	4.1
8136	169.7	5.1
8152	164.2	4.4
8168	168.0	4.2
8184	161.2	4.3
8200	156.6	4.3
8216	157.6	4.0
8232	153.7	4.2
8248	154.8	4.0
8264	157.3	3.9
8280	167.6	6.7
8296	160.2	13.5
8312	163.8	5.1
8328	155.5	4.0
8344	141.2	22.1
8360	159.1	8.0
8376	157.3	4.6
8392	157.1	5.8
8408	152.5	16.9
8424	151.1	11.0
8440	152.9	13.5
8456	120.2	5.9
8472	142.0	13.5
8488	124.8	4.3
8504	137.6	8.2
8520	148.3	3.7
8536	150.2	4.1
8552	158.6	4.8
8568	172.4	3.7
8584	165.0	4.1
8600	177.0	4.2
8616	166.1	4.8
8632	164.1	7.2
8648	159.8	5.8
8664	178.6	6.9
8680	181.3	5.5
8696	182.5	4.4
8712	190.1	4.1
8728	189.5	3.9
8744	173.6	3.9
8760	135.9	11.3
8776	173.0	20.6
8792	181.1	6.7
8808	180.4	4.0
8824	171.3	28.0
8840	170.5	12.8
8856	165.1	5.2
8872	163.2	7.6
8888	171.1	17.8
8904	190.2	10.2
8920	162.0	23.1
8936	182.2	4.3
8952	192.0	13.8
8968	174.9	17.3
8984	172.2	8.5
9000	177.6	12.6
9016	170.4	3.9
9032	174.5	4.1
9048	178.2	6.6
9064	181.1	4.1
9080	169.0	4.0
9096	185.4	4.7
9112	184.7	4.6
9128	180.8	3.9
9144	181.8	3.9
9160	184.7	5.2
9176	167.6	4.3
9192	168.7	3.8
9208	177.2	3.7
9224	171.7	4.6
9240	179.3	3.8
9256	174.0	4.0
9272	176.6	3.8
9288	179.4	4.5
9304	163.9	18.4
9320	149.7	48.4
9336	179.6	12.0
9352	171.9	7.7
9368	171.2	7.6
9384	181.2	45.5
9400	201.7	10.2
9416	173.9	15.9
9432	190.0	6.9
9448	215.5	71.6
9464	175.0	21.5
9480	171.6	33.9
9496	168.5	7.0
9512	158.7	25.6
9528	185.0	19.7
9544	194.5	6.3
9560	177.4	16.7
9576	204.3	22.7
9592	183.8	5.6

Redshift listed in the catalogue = 0.64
